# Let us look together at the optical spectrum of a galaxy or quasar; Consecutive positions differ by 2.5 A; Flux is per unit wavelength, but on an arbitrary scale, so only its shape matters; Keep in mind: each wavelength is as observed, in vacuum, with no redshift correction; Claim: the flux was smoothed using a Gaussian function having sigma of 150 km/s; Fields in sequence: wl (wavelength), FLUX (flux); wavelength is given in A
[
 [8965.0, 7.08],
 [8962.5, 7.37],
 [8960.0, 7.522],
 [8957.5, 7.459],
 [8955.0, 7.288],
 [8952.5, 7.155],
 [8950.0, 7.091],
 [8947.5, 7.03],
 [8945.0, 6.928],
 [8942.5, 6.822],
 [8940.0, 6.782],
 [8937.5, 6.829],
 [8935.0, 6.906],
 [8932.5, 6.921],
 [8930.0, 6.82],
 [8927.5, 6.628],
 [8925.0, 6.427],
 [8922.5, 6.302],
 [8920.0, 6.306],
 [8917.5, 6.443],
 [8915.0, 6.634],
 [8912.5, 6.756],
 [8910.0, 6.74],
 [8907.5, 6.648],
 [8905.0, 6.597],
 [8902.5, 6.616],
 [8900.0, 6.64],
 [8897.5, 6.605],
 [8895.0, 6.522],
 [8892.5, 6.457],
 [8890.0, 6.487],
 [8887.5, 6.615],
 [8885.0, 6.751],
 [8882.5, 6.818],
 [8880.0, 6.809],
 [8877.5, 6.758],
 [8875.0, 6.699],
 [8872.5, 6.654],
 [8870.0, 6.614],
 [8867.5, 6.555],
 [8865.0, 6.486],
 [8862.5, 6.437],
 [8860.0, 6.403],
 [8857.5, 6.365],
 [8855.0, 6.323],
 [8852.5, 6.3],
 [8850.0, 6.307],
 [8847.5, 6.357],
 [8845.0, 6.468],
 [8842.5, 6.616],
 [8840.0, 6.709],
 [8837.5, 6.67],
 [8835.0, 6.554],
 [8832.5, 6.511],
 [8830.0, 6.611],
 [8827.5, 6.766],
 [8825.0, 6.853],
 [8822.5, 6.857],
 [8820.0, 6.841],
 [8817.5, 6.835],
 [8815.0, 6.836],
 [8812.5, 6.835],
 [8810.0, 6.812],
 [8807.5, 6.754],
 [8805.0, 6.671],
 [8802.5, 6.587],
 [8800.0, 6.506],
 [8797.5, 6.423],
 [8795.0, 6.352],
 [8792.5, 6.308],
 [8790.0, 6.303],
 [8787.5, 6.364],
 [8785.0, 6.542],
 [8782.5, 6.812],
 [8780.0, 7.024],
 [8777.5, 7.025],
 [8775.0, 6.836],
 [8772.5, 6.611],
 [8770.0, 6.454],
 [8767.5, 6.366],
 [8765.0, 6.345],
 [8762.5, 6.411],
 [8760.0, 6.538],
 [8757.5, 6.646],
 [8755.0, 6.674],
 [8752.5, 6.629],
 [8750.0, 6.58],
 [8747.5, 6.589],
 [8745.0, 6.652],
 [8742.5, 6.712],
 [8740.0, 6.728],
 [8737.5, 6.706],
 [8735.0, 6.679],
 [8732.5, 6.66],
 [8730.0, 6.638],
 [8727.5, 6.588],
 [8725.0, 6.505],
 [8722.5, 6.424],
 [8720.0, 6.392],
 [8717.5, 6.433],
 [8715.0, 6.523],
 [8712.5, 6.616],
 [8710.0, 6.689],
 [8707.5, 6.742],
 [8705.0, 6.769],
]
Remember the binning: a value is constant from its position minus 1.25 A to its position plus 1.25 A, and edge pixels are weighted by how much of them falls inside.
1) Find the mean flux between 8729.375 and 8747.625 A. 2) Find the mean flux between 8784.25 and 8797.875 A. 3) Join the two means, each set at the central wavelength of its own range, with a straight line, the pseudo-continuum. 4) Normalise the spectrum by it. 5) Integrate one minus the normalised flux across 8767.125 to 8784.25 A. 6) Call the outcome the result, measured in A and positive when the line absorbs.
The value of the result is -0.8 A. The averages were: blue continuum 6.68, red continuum 6.37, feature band 6.75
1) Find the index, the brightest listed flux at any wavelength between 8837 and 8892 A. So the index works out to 6.818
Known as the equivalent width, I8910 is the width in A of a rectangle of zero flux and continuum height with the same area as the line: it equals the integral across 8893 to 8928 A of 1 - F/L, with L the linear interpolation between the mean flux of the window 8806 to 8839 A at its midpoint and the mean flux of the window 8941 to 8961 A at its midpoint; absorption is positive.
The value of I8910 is 2.3 A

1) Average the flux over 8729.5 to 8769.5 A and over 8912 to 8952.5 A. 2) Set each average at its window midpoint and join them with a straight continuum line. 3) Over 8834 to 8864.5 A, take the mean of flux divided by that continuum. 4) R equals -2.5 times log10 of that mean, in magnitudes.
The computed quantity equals 0.04 mag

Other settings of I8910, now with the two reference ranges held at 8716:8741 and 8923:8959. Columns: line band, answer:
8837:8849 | 0.4 A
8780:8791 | 0.2 A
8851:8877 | 1.2 A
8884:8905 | 0.8 A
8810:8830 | -0.3 A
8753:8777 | 0.3 A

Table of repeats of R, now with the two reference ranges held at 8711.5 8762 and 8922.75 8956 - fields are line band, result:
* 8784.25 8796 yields 0.05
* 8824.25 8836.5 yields 0.01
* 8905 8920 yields 0.04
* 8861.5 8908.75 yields 0.03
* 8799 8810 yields 0.01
